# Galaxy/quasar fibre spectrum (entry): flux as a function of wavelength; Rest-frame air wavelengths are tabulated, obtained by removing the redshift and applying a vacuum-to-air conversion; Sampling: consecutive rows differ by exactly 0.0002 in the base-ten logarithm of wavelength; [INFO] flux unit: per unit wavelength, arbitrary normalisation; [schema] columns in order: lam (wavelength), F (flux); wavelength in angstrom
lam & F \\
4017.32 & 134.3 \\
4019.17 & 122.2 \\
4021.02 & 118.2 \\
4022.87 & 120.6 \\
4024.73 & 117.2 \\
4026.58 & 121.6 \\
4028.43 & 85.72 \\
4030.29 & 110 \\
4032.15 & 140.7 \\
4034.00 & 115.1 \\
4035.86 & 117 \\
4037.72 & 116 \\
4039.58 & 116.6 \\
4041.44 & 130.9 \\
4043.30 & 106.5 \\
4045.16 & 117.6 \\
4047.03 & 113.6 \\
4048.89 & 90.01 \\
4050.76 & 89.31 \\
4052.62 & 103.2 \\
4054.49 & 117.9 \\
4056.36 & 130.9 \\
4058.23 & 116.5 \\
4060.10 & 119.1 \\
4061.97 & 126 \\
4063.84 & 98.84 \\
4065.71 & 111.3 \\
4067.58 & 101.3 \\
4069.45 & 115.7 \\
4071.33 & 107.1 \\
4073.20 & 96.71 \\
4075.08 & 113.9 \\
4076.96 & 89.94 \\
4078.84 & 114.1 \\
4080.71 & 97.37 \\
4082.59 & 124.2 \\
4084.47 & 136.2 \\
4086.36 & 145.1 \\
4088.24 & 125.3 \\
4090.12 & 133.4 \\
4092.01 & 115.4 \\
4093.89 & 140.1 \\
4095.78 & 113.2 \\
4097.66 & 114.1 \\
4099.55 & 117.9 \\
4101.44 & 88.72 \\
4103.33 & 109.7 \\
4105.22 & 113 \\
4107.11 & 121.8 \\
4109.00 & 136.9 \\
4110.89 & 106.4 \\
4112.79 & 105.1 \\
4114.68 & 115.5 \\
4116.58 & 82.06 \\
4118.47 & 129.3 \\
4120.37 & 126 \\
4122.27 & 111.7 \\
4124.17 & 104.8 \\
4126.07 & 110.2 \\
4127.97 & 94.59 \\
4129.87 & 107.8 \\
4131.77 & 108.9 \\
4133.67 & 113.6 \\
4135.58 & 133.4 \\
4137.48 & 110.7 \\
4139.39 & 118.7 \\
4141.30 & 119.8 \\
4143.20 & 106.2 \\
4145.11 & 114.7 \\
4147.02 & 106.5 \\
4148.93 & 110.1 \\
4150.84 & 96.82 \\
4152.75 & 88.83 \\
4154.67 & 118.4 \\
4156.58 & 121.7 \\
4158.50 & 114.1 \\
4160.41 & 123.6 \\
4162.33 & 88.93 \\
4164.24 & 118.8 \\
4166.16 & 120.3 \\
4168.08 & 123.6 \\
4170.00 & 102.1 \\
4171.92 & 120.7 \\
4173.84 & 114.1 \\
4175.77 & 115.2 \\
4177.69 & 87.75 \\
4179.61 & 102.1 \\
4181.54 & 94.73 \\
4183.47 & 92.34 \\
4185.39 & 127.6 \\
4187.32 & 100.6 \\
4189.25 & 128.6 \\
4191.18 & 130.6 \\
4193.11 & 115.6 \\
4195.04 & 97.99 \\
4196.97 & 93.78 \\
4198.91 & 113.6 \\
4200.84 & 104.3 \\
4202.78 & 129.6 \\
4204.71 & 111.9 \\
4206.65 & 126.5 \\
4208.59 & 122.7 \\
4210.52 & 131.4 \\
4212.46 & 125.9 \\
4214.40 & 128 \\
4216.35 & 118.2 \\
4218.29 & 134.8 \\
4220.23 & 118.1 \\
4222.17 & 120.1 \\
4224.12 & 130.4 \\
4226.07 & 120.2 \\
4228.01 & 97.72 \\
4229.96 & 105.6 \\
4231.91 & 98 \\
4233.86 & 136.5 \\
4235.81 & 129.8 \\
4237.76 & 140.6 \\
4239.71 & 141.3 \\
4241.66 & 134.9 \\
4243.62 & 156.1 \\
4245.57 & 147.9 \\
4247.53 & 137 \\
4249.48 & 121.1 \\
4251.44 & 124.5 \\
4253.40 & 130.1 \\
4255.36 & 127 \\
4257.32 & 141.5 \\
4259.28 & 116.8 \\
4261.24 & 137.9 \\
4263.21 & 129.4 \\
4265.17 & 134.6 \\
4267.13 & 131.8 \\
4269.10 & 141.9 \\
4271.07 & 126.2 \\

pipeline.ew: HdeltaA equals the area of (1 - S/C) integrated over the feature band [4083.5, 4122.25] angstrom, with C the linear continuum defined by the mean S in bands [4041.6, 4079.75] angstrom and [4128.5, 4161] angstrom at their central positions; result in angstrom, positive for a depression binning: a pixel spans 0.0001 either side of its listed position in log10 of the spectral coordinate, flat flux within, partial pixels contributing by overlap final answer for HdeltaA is -2.7 angstrom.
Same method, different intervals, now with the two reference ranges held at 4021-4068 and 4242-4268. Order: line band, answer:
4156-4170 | 1.1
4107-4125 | 1.0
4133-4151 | 1.3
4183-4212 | 2.8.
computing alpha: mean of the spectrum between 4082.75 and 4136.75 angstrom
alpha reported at 116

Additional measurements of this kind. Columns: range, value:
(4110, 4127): 110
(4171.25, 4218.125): 114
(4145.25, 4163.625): 108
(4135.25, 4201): 111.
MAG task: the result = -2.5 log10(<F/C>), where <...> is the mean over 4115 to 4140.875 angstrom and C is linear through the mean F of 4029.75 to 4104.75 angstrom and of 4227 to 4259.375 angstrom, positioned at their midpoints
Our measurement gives 0.07 mag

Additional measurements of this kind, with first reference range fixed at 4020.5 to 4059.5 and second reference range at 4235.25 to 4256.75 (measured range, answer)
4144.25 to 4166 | 0.15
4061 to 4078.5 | 0.10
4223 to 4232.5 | 0.20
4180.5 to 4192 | 0.16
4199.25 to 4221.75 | 0.08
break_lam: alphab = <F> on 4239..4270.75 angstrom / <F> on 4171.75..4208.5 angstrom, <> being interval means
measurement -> 1.21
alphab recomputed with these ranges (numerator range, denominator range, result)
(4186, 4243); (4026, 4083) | 1.08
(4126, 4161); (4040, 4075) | 1.01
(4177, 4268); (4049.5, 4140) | 1.07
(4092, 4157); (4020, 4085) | 1.00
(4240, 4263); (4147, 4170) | 1.21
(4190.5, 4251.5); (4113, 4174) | 1.10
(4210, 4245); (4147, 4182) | 1.16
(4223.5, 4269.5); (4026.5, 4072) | 1.15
